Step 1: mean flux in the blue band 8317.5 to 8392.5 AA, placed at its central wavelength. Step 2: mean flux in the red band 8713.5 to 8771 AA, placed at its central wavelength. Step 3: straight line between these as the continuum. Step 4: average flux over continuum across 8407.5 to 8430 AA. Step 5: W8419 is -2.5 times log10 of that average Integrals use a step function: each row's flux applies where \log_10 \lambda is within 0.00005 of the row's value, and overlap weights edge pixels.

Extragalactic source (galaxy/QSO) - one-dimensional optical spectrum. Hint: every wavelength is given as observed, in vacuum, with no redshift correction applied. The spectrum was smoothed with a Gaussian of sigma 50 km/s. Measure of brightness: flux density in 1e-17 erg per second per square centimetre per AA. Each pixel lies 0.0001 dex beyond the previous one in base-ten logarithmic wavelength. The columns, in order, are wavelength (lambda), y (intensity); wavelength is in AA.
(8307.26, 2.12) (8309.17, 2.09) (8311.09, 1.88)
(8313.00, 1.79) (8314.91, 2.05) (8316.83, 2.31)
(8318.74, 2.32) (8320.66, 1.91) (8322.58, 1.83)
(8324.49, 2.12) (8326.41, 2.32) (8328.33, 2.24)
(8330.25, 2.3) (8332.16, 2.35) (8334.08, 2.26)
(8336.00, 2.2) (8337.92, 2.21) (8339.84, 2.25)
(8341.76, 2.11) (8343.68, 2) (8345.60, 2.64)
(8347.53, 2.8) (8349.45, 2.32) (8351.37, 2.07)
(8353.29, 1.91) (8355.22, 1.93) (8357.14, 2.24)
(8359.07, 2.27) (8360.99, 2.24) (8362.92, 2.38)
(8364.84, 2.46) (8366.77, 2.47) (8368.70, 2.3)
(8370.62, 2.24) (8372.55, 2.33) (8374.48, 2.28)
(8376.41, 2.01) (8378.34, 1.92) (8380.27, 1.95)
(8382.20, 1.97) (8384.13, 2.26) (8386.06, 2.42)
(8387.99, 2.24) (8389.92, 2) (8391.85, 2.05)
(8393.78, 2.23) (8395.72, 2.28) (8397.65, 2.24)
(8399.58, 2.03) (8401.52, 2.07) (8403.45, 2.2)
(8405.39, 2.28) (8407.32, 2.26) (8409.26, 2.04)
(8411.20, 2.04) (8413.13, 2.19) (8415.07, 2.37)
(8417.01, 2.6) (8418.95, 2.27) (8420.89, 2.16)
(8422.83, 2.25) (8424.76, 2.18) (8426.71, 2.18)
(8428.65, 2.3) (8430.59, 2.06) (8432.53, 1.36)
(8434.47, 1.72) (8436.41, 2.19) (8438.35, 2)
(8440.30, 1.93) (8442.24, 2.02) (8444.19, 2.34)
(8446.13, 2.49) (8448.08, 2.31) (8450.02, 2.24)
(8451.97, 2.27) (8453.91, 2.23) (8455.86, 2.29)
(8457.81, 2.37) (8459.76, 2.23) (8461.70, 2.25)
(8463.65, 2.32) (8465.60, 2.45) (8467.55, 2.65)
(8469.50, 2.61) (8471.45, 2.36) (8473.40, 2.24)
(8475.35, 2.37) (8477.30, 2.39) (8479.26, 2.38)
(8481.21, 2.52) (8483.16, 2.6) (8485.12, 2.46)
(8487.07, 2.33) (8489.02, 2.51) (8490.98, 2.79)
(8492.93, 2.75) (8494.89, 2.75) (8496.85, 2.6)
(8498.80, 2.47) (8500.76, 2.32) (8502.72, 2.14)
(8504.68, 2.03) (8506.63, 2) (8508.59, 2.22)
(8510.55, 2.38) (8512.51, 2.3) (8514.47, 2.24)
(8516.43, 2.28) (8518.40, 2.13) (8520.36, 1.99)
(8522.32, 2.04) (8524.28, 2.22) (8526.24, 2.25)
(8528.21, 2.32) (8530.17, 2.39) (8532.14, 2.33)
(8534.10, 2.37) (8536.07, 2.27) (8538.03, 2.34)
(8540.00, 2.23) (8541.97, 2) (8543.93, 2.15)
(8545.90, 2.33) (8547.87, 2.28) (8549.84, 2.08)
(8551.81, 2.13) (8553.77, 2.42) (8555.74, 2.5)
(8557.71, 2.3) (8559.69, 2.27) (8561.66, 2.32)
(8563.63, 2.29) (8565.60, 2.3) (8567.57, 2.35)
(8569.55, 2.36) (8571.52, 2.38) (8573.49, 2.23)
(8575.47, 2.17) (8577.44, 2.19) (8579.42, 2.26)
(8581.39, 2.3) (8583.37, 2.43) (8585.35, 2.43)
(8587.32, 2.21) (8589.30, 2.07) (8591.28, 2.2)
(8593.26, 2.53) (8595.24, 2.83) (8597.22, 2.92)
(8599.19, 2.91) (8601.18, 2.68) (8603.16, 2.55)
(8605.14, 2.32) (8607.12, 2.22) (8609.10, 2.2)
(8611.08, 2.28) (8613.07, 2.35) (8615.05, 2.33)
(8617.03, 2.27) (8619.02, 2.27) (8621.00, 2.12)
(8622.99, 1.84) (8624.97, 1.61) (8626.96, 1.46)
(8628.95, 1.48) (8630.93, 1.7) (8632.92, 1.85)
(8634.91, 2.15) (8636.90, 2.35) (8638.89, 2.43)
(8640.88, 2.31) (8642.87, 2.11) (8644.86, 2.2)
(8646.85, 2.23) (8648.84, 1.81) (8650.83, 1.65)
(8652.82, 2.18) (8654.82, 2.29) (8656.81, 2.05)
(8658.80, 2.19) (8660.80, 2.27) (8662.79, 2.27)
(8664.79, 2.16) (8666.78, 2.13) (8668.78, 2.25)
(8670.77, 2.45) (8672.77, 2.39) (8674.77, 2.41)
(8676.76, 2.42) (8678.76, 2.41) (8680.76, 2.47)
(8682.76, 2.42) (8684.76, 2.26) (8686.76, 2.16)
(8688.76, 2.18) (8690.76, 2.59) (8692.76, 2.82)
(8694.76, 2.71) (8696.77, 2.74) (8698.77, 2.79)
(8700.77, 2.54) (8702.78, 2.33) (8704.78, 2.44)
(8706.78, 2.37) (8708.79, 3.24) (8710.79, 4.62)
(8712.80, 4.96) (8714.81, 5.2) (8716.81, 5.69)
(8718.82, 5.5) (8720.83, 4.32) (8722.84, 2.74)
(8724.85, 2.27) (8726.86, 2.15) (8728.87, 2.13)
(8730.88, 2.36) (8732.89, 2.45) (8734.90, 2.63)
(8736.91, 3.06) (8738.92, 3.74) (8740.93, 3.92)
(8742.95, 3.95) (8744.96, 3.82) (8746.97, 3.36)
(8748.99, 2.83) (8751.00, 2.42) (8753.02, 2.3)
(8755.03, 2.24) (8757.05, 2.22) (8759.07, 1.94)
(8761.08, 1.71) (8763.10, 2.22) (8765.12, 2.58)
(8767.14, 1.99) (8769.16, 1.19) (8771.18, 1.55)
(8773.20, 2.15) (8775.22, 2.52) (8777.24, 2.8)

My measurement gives 0.05 mag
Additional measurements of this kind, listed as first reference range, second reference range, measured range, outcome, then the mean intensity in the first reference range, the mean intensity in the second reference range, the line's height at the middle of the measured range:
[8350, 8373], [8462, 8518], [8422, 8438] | 0.15 mag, 2.24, 2.4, 2.33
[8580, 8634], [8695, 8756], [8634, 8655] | 0.18 mag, 2.24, 3.23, 2.55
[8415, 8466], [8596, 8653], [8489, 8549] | -0.06 mag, 2.19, 2.17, 2.18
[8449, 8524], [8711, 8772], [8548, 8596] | 0.12 mag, 2.35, 3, 2.57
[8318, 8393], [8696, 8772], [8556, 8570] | 0.13 mag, 2.21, 2.96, 2.62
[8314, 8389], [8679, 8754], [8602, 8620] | 0.22 mag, 2.22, 3.09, 2.84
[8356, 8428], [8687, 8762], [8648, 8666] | 0.34 mag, 2.21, 3.05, 2.88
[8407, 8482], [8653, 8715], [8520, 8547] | 0.07 mag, 2.24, 2.62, 2.38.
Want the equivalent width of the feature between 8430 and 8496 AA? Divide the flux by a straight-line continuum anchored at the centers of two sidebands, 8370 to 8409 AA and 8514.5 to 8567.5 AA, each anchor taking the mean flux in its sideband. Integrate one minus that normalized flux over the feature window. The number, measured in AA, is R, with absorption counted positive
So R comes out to -3.4 AA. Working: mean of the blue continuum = 2.16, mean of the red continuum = 2.25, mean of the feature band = 2.32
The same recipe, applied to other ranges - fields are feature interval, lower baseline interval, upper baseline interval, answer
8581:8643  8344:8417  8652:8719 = 9.54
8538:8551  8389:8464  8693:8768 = 1.65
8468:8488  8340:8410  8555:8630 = -1.69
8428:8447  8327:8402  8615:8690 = 1.43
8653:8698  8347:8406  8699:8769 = 8.35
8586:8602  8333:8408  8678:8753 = 1.39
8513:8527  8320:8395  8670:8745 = 2.29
